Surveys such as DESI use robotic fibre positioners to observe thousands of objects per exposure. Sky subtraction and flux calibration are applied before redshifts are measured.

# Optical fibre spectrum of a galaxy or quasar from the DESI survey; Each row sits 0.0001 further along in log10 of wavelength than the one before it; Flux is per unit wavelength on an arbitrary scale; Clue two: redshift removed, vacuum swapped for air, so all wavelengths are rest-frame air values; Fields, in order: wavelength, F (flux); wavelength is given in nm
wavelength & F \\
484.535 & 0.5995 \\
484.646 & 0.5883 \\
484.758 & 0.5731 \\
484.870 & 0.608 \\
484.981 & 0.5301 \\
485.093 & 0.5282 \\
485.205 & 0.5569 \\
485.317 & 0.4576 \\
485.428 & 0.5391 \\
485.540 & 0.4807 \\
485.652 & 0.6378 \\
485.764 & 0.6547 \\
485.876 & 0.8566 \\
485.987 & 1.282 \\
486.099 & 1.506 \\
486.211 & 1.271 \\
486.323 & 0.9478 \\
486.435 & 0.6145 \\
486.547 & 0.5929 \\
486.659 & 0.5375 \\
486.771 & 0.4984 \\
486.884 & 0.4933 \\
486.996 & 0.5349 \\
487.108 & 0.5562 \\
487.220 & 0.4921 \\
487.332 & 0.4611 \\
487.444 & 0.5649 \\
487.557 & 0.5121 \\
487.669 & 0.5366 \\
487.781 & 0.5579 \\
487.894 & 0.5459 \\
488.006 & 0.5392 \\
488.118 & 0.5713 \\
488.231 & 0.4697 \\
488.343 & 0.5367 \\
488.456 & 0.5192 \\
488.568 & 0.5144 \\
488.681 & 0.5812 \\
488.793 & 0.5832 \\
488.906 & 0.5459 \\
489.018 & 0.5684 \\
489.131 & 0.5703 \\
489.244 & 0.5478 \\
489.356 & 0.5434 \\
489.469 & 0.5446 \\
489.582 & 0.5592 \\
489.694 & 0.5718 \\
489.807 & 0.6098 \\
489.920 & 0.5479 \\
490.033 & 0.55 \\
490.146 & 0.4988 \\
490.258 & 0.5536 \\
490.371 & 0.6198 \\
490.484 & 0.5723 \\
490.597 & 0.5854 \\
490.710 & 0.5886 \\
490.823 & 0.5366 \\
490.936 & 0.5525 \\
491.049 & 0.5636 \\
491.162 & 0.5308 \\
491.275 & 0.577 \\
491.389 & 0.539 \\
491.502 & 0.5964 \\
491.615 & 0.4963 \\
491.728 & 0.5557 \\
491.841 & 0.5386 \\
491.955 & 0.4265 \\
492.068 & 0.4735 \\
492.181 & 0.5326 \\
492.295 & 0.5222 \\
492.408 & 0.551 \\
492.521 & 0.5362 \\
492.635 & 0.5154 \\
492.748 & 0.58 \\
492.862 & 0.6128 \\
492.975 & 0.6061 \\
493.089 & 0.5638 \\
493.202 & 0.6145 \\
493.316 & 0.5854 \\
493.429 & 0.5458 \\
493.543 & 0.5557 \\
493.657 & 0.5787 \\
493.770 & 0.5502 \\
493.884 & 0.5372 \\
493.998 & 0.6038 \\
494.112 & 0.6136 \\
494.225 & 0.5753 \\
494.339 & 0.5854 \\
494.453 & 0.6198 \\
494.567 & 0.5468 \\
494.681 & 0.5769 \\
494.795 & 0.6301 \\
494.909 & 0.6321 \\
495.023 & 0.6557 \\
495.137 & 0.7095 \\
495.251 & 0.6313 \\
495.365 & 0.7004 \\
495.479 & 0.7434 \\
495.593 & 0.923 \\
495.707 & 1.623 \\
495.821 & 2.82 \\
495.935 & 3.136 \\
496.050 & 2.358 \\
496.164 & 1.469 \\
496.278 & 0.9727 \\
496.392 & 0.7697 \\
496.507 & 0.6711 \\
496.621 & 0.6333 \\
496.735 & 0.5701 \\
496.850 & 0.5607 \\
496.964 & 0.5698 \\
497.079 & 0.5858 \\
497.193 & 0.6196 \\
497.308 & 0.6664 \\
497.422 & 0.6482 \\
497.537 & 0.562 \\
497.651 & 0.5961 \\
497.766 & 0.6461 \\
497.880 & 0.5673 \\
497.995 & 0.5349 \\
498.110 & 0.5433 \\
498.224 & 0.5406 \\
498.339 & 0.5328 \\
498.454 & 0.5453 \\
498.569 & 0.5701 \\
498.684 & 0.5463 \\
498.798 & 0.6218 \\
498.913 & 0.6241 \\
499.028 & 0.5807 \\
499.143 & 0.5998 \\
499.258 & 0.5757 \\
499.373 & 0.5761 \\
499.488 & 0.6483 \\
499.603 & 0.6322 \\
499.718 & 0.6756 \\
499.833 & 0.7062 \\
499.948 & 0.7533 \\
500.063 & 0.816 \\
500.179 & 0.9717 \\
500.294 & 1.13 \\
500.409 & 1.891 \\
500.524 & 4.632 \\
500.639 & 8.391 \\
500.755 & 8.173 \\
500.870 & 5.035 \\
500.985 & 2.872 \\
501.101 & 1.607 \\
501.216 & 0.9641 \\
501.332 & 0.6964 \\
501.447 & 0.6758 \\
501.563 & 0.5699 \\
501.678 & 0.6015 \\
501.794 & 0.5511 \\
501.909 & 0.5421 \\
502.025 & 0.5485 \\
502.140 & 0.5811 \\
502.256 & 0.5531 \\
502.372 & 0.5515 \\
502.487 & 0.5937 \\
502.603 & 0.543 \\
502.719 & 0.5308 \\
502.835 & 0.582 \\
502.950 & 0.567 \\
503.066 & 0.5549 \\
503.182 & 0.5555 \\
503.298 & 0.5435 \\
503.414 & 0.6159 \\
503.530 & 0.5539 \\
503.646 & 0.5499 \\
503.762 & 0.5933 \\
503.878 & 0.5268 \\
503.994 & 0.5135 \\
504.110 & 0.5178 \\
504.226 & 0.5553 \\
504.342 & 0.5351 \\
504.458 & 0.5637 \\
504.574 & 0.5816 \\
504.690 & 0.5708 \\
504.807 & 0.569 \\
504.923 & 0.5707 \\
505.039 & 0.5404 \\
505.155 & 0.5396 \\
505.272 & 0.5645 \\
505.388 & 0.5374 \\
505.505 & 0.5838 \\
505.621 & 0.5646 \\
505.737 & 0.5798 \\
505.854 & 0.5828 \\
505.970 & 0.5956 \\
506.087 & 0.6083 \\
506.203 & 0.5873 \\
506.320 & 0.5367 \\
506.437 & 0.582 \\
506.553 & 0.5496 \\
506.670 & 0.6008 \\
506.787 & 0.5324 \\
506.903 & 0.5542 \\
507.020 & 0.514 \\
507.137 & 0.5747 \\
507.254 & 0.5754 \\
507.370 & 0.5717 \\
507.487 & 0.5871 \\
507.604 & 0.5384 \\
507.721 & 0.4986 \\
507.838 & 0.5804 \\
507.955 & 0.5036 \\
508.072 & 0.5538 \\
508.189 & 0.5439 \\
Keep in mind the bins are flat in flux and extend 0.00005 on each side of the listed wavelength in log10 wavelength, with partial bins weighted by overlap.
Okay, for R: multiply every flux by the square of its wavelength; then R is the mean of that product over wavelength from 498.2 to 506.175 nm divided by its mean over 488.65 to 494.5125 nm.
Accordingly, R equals 1.89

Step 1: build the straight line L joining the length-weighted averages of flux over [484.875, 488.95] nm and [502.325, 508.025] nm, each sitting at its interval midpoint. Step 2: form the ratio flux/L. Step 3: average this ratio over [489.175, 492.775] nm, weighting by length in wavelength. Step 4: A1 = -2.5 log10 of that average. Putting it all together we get 0.123 mag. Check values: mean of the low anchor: 0.628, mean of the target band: 0.547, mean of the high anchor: 0.56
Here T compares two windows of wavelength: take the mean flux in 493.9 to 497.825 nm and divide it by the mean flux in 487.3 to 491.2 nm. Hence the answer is 1.6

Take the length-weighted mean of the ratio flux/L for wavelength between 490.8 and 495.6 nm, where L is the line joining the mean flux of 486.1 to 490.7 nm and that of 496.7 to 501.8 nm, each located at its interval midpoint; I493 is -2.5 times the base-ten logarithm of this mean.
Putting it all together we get 0.46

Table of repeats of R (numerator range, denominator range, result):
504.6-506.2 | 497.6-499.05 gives 1.02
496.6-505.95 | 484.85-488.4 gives 1.58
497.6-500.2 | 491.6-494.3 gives 1.15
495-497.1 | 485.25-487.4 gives 1.66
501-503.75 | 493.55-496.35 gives 0.70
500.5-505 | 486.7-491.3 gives 2.40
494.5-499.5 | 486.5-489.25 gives 1.57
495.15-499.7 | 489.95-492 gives 1.56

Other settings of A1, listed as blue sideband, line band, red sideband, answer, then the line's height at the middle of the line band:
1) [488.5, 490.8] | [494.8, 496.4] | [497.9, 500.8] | -0.16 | 1.1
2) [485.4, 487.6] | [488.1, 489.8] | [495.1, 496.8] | 0.47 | 0.847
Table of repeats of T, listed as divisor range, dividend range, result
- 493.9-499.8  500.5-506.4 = 1.38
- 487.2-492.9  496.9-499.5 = 1.07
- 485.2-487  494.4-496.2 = 1.58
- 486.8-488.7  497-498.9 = 1.11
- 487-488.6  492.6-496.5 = 1.66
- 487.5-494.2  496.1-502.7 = 2.07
